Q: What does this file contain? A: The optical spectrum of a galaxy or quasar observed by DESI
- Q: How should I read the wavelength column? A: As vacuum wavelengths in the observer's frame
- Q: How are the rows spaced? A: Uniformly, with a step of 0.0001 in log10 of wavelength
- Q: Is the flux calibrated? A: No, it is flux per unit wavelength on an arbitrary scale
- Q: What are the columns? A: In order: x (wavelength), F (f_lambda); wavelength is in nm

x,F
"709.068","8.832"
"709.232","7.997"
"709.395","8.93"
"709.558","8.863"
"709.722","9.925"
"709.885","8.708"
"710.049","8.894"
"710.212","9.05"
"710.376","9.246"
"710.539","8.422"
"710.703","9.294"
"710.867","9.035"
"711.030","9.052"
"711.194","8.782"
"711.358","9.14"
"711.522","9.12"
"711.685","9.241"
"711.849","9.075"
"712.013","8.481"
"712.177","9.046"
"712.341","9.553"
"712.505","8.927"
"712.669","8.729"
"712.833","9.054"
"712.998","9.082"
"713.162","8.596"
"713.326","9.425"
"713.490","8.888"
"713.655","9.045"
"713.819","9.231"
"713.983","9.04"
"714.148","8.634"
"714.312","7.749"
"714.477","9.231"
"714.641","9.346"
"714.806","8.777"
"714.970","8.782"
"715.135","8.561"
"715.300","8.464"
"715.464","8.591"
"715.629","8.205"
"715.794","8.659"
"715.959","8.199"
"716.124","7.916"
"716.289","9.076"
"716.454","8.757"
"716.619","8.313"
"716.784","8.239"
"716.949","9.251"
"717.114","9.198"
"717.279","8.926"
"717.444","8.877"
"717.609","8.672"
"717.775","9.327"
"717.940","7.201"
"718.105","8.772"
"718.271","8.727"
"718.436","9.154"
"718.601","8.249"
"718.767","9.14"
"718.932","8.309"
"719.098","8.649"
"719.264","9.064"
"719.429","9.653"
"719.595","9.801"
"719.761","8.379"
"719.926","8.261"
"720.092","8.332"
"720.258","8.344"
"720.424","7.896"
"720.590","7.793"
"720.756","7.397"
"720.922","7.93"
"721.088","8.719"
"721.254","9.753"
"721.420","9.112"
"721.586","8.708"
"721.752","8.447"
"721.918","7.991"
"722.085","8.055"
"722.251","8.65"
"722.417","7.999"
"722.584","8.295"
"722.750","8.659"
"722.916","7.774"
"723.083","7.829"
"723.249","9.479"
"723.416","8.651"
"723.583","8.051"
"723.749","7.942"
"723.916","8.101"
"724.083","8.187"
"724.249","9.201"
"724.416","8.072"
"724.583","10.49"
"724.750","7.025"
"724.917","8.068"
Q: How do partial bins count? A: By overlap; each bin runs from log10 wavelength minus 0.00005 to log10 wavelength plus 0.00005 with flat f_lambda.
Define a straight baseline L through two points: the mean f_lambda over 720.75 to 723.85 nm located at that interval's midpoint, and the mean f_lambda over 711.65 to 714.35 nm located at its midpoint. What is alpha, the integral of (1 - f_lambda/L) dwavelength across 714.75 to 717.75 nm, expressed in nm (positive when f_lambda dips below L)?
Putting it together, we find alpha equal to 0.04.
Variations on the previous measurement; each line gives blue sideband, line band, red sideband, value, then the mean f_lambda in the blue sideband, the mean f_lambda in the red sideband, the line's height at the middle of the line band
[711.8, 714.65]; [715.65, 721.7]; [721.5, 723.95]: -0.03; 8.94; 8.31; 8.58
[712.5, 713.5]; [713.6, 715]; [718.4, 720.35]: 0.01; 8.97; 8.76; 8.92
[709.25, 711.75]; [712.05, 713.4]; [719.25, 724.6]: -0.02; 9.02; 8.48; 8.92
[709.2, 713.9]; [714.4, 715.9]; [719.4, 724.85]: 0.02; 9.01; 8.44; 8.81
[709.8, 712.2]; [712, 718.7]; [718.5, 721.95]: 0.02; 8.97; 8.58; 8.79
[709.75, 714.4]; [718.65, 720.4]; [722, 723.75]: -0.05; 8.96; 8.32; 8.52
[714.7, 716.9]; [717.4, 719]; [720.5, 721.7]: -0.03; 8.52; 8.49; 8.5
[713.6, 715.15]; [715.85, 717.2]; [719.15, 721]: 0.01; 8.85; 8.44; 8.7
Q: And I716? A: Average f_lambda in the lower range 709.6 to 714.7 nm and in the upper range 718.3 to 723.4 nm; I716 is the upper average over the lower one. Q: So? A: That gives 0.95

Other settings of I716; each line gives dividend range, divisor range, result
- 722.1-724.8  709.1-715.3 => 0.94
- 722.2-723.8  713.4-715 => 0.94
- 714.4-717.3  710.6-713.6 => 0.96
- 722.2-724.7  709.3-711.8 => 0.94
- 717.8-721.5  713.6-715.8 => 0.98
